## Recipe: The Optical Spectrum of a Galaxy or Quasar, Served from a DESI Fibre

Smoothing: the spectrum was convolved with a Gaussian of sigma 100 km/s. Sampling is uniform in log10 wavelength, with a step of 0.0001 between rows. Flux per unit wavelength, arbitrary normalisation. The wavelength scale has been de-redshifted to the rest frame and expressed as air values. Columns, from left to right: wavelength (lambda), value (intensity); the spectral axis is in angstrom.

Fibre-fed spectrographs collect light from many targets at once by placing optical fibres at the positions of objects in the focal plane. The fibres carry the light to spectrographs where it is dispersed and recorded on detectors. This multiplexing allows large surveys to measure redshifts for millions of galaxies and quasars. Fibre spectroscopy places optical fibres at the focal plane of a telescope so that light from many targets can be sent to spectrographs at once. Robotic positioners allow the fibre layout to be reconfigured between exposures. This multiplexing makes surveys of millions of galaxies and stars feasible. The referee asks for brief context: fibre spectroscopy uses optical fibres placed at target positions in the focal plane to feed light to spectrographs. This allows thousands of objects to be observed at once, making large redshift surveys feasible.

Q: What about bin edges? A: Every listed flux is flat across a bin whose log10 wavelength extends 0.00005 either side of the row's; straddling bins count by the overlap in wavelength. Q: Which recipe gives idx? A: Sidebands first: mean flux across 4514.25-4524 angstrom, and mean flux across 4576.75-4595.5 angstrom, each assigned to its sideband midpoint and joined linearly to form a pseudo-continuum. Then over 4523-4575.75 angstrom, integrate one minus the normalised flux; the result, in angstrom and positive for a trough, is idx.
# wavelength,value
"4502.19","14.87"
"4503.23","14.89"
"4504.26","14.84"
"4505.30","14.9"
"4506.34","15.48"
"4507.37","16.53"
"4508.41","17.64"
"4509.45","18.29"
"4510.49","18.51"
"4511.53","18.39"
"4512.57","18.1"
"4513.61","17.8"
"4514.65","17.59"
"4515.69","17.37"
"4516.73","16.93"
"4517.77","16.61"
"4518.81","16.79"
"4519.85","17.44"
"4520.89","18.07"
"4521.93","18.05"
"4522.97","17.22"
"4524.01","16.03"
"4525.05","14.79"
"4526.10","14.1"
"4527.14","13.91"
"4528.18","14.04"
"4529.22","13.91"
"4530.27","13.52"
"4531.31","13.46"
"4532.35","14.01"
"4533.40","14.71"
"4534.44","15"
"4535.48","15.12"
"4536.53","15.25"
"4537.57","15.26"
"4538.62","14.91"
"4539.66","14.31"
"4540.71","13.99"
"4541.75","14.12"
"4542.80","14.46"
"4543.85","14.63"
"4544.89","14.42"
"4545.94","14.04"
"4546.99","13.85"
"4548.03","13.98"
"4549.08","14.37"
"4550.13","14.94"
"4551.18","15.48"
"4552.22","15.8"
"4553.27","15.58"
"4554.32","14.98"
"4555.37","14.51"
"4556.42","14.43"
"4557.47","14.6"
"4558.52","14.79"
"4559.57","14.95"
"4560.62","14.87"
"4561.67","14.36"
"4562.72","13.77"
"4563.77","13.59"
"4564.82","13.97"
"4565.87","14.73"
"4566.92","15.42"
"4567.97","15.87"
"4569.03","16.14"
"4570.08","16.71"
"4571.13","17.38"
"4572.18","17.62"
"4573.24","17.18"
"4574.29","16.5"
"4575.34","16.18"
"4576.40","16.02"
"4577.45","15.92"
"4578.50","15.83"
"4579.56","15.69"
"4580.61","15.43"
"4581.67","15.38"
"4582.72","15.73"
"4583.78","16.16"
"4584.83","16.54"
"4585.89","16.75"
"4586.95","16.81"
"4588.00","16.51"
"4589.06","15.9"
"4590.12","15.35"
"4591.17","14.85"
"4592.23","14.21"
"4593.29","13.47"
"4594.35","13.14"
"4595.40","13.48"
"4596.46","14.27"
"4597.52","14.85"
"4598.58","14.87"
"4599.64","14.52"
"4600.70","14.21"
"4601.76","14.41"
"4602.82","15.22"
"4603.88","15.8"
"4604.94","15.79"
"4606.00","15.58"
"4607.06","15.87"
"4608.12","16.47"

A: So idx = 4.9 angstrom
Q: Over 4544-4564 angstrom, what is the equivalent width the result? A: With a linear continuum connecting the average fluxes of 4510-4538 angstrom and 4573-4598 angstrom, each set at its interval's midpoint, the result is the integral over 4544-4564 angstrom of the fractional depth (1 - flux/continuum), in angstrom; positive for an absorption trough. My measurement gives 1.4 angstrom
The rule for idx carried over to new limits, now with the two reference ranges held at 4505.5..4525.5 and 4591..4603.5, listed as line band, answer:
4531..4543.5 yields 1.4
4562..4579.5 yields -0.6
